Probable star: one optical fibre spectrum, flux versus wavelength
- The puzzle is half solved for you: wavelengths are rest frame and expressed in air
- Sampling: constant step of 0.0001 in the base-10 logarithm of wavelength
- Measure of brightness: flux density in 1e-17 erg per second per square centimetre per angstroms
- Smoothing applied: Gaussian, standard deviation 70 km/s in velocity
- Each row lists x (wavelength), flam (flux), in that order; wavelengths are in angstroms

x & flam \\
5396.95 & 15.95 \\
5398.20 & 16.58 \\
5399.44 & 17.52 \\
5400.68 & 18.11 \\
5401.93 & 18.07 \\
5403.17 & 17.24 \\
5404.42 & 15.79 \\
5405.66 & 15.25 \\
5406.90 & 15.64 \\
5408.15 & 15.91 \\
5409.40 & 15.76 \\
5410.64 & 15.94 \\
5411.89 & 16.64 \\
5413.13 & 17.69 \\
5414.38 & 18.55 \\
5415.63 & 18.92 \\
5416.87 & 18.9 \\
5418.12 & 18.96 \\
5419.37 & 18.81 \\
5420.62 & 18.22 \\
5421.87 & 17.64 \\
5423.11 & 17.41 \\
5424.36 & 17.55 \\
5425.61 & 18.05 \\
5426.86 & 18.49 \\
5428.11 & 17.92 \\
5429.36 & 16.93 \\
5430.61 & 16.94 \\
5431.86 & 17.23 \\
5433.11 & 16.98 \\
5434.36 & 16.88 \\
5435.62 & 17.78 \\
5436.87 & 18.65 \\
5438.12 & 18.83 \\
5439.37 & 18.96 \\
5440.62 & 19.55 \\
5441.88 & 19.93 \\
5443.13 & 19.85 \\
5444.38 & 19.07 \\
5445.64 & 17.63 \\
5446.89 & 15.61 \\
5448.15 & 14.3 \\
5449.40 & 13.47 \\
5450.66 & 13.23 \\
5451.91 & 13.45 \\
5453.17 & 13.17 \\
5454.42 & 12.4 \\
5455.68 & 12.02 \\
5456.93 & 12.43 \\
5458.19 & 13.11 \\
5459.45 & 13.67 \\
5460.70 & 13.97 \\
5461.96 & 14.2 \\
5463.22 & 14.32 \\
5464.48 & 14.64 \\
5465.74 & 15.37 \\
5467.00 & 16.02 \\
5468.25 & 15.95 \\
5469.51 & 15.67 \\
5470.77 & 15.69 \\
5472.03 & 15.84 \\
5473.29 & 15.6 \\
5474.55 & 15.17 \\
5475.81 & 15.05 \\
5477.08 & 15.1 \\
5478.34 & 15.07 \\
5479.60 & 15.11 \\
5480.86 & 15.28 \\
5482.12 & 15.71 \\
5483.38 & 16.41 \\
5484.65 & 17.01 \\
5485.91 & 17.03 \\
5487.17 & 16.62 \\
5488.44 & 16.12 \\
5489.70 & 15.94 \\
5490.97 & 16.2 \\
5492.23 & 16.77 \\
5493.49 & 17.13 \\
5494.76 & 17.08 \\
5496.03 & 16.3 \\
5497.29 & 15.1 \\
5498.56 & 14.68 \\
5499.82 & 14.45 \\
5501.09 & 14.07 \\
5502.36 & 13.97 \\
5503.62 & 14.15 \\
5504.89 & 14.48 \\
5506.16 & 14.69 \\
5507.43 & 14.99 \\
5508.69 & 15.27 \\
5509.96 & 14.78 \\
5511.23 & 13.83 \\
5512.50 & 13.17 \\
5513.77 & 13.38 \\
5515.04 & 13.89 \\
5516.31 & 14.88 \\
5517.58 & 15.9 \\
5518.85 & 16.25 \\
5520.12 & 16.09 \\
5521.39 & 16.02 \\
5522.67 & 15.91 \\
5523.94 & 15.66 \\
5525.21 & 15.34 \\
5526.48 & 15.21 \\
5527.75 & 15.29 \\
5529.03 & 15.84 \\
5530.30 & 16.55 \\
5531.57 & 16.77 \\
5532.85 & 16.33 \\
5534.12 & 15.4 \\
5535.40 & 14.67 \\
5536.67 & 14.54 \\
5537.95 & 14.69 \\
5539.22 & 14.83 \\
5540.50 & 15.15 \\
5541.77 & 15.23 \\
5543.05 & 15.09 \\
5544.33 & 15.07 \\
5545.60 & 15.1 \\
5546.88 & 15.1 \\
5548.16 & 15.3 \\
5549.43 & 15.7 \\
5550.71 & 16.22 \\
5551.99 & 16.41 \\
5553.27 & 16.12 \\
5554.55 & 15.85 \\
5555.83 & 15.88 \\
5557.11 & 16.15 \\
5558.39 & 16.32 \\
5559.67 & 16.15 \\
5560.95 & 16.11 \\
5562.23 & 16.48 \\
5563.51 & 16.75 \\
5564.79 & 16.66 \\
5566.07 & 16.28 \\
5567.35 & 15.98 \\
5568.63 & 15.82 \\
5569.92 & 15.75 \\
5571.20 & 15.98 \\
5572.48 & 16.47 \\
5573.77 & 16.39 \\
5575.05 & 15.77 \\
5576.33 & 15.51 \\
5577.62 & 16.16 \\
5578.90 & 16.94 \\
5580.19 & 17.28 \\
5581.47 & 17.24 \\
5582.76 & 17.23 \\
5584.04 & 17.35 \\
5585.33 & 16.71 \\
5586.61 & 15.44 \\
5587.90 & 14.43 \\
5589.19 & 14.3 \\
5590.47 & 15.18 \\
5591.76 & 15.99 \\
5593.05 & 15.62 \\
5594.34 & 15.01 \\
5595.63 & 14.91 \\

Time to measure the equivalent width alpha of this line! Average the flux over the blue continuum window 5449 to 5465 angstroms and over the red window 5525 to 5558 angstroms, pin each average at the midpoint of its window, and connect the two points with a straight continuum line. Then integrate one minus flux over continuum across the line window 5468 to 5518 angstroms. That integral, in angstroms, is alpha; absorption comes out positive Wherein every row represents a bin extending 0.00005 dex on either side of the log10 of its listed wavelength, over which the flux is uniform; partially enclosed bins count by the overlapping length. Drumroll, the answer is -3.68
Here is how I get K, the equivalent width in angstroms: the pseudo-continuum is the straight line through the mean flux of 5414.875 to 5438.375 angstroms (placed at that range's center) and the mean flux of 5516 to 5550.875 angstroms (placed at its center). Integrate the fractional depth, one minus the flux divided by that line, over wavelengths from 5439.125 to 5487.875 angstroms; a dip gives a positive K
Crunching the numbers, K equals 4.8 angstroms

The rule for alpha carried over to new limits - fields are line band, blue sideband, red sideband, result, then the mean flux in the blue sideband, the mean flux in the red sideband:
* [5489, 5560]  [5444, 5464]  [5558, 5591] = -0.36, 14.1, 16.2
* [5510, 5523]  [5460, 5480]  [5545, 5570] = 0.60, 15.2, 16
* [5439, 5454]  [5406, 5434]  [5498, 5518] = 0.14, 17.5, 14.4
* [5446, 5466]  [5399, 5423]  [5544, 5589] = 3.83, 17.3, 16.1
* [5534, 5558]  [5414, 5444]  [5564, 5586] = 2.00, 18.3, 16.4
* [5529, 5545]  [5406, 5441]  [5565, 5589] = 1.19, 17.7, 16.2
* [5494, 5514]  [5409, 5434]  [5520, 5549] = 1.69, 17.7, 15.4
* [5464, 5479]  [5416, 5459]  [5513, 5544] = 0.74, 16.8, 15.4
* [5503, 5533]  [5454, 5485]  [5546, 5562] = 0.57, 14.8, 15.9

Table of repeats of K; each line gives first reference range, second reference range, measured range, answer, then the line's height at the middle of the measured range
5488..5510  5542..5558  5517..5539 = -0.2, 15.5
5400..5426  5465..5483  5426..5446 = -1.9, 16.7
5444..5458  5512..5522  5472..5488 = -1.4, 14.5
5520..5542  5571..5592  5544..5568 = -0.2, 15.8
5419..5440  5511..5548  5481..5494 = -0.1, 16.3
